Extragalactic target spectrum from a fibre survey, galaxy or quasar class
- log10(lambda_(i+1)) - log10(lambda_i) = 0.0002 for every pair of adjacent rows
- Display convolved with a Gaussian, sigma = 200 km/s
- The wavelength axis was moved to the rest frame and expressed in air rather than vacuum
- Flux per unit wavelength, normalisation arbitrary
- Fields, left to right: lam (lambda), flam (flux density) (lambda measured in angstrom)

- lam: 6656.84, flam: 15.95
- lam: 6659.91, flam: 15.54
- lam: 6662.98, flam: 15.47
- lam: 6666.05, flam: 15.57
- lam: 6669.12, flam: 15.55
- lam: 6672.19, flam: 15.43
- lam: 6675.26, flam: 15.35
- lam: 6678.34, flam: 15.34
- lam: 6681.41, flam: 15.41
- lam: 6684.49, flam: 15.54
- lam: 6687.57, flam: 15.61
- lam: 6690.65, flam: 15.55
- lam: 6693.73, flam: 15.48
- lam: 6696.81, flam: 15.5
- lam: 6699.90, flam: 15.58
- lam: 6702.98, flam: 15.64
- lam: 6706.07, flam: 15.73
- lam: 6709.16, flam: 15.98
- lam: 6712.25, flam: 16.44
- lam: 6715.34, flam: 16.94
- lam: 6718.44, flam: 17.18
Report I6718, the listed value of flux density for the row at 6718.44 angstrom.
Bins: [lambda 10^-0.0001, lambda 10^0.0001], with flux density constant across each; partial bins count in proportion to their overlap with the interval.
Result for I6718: 17.18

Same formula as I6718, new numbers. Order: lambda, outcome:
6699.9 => 15.58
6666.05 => 15.57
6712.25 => 16.44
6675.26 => 15.35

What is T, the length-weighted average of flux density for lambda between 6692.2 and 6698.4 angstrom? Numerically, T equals 15.5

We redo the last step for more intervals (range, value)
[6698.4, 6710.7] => 15.7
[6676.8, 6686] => 15.4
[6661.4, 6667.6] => 15.5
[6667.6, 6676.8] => 15.4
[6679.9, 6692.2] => 15.5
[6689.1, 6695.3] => 15.5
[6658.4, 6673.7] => 15.5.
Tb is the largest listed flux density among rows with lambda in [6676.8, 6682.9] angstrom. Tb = 15.41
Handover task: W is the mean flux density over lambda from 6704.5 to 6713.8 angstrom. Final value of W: 16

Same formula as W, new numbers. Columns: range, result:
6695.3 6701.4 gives 15.5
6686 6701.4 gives 15.5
